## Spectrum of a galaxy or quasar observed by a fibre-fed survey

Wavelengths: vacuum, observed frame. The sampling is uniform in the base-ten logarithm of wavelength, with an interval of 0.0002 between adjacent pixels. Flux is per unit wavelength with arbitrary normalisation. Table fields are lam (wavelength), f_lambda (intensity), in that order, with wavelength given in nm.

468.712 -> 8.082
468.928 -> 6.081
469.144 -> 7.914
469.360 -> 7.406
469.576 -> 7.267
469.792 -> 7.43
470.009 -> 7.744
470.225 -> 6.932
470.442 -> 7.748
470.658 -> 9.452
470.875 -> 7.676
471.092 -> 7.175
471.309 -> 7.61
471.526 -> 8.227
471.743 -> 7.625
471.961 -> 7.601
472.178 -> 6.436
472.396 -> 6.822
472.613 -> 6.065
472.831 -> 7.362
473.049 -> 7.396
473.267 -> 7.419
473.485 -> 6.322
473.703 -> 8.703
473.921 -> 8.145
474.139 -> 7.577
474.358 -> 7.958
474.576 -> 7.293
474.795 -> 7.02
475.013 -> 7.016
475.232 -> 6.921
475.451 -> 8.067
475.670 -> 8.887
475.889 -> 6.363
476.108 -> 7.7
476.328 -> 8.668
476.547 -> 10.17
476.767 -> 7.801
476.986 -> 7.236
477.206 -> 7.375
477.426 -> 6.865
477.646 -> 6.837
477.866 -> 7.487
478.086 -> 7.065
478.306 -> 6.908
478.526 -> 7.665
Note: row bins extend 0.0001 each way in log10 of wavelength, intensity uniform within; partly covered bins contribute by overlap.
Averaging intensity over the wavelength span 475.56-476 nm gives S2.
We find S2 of 7.63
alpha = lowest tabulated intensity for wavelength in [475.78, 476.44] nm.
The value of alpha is 6.363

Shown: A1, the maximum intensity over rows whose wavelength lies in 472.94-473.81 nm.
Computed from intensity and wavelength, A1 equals 8.703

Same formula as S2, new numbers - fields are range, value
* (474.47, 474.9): 7.15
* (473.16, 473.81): 7.48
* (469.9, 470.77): 7.97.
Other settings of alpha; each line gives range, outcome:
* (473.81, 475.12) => 7.016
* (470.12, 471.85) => 6.932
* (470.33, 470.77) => 7.748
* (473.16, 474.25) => 6.322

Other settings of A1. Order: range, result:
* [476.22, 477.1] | 10.17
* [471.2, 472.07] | 8.227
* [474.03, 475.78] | 8.887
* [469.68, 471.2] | 9.452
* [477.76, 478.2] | 7.487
